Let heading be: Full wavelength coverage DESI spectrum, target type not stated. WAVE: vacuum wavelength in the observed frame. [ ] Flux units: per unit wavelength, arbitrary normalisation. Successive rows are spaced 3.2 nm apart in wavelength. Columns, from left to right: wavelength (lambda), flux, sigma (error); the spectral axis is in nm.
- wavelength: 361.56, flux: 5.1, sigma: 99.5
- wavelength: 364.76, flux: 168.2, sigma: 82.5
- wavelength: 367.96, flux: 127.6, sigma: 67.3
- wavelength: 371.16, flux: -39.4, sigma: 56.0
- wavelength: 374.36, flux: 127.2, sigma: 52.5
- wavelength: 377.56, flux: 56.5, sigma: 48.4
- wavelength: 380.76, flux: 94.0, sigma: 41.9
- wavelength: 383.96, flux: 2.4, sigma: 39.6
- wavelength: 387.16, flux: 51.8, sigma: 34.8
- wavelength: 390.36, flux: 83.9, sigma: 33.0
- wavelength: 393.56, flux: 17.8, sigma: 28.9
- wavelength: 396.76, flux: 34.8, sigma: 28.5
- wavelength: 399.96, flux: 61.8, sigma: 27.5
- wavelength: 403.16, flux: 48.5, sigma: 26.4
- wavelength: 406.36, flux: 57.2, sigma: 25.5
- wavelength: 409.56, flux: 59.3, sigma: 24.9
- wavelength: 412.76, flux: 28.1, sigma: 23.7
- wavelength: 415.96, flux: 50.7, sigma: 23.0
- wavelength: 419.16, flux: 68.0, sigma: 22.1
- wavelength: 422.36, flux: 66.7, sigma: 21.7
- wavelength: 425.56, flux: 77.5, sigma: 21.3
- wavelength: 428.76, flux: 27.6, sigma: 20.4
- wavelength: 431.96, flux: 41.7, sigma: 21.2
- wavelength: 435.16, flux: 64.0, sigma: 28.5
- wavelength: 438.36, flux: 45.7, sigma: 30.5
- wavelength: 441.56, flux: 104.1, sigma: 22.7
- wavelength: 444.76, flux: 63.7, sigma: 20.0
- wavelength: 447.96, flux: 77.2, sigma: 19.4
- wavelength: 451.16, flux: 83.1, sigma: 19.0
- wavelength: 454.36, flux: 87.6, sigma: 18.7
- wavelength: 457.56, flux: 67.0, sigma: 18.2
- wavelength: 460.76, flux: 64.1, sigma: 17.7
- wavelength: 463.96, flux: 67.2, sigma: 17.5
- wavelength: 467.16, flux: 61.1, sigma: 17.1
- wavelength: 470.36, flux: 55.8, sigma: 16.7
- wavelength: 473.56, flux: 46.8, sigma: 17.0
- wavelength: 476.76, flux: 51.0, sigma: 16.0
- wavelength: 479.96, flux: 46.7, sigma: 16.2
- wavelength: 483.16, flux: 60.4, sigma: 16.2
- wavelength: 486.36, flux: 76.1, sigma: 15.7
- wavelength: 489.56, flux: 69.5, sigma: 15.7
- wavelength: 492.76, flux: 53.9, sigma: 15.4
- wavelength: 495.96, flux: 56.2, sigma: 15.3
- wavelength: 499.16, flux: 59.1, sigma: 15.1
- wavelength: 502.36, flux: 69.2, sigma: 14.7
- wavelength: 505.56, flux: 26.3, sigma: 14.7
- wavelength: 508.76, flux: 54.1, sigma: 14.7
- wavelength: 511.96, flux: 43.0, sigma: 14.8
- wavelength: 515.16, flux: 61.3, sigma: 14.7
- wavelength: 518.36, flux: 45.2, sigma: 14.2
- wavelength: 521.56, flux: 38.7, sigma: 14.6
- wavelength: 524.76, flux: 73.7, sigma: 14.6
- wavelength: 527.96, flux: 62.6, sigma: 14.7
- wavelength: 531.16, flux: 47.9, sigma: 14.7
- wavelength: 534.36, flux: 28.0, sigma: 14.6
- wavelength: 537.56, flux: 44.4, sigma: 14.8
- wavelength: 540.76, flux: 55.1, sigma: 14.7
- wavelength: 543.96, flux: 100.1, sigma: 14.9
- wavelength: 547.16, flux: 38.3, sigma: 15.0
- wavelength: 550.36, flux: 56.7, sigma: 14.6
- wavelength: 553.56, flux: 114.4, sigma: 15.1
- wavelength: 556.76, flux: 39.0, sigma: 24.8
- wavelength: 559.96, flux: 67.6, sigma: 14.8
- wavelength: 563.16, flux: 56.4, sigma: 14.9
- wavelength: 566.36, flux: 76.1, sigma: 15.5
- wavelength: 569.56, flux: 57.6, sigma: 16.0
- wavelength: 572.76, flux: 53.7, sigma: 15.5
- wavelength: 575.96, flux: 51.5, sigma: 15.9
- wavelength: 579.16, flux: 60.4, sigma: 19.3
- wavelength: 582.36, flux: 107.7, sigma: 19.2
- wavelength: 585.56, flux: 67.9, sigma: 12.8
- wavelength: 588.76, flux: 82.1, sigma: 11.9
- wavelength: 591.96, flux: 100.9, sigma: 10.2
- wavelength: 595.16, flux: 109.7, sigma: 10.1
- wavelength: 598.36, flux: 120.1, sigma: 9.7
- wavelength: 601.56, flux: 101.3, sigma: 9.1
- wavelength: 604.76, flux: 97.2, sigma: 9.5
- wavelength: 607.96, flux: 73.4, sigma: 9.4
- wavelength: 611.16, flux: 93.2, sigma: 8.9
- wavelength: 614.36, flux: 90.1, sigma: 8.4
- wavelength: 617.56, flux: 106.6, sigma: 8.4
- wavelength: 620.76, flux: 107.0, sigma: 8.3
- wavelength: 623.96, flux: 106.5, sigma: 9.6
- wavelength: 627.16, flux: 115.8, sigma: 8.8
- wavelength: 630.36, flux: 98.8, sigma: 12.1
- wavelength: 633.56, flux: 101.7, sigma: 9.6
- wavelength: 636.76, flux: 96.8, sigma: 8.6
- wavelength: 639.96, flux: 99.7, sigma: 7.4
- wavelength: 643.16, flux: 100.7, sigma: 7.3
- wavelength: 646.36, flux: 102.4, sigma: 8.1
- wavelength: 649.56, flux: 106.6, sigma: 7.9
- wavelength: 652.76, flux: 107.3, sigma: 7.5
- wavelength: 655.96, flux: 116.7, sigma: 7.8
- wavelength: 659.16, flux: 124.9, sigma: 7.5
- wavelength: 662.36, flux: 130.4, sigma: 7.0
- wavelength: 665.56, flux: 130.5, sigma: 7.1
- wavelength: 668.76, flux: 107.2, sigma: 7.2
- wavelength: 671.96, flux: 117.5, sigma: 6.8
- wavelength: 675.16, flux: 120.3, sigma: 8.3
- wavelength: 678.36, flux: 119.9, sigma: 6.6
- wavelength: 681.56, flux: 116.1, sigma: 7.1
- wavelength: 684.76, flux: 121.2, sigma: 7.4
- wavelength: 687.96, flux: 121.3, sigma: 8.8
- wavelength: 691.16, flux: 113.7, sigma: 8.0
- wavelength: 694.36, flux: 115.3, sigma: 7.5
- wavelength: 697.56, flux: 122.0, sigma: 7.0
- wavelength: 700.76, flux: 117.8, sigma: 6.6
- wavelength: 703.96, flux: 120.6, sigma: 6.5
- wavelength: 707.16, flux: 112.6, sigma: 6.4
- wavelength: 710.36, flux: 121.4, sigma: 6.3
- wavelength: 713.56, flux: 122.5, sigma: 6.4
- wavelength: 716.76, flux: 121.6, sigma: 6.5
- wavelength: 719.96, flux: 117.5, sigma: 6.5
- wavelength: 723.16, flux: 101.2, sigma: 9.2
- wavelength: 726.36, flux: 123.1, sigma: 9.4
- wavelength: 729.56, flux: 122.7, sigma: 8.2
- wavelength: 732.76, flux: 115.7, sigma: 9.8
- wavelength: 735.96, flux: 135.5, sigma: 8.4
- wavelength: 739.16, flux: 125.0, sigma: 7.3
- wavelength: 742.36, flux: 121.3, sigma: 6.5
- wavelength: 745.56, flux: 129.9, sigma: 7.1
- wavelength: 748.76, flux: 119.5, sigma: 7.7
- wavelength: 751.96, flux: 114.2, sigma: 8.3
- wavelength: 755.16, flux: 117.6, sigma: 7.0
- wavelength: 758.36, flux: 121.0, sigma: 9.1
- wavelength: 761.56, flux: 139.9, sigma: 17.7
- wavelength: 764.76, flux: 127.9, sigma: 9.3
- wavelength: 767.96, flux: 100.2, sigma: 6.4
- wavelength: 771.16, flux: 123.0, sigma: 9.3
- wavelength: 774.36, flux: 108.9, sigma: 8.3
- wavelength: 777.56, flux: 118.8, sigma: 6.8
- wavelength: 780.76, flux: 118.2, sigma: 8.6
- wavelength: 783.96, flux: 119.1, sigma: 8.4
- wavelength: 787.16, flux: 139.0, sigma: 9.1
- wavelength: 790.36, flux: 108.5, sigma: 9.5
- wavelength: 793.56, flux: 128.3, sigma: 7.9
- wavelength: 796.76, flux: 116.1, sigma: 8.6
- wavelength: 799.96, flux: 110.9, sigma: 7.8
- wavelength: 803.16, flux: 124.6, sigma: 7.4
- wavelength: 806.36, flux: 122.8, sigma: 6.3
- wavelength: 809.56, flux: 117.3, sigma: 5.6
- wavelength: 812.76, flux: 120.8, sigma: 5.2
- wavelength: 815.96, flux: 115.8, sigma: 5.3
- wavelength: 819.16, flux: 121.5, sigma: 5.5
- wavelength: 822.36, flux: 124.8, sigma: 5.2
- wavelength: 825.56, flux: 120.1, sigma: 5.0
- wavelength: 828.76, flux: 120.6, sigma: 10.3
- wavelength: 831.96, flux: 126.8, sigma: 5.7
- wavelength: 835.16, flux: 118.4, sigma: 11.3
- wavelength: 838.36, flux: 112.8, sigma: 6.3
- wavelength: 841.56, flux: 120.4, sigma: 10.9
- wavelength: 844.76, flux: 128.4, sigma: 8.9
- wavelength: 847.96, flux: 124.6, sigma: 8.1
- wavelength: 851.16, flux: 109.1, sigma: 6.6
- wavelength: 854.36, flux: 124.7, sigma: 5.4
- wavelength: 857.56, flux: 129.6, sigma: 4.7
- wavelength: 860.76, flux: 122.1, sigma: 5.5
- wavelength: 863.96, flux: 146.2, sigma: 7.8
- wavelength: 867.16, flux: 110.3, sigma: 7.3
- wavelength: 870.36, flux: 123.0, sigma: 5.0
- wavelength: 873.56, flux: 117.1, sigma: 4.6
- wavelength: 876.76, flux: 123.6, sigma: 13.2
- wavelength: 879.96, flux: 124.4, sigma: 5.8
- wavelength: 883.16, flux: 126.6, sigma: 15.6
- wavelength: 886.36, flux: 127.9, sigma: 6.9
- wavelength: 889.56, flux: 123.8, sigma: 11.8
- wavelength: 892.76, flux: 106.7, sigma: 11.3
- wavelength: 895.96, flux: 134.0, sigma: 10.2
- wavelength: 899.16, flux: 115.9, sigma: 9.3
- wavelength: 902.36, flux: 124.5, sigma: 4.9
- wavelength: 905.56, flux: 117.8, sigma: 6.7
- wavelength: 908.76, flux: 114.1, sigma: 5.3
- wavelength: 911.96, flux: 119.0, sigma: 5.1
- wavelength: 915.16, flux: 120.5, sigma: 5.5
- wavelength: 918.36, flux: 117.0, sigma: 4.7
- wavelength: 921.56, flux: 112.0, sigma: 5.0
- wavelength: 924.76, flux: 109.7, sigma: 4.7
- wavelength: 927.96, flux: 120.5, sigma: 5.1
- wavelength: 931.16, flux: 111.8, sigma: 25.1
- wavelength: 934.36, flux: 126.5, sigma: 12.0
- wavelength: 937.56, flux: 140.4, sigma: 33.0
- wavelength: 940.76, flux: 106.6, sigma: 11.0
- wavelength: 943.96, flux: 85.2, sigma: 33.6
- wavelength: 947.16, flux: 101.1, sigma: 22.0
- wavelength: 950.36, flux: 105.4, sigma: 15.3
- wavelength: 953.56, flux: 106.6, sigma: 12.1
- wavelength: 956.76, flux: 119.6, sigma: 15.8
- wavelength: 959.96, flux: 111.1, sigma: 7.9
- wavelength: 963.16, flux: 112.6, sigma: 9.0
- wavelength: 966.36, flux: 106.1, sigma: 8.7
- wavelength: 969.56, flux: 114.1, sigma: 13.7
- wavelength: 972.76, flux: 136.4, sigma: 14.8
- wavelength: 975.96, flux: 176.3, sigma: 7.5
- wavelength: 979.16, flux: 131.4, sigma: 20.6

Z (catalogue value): 0.48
